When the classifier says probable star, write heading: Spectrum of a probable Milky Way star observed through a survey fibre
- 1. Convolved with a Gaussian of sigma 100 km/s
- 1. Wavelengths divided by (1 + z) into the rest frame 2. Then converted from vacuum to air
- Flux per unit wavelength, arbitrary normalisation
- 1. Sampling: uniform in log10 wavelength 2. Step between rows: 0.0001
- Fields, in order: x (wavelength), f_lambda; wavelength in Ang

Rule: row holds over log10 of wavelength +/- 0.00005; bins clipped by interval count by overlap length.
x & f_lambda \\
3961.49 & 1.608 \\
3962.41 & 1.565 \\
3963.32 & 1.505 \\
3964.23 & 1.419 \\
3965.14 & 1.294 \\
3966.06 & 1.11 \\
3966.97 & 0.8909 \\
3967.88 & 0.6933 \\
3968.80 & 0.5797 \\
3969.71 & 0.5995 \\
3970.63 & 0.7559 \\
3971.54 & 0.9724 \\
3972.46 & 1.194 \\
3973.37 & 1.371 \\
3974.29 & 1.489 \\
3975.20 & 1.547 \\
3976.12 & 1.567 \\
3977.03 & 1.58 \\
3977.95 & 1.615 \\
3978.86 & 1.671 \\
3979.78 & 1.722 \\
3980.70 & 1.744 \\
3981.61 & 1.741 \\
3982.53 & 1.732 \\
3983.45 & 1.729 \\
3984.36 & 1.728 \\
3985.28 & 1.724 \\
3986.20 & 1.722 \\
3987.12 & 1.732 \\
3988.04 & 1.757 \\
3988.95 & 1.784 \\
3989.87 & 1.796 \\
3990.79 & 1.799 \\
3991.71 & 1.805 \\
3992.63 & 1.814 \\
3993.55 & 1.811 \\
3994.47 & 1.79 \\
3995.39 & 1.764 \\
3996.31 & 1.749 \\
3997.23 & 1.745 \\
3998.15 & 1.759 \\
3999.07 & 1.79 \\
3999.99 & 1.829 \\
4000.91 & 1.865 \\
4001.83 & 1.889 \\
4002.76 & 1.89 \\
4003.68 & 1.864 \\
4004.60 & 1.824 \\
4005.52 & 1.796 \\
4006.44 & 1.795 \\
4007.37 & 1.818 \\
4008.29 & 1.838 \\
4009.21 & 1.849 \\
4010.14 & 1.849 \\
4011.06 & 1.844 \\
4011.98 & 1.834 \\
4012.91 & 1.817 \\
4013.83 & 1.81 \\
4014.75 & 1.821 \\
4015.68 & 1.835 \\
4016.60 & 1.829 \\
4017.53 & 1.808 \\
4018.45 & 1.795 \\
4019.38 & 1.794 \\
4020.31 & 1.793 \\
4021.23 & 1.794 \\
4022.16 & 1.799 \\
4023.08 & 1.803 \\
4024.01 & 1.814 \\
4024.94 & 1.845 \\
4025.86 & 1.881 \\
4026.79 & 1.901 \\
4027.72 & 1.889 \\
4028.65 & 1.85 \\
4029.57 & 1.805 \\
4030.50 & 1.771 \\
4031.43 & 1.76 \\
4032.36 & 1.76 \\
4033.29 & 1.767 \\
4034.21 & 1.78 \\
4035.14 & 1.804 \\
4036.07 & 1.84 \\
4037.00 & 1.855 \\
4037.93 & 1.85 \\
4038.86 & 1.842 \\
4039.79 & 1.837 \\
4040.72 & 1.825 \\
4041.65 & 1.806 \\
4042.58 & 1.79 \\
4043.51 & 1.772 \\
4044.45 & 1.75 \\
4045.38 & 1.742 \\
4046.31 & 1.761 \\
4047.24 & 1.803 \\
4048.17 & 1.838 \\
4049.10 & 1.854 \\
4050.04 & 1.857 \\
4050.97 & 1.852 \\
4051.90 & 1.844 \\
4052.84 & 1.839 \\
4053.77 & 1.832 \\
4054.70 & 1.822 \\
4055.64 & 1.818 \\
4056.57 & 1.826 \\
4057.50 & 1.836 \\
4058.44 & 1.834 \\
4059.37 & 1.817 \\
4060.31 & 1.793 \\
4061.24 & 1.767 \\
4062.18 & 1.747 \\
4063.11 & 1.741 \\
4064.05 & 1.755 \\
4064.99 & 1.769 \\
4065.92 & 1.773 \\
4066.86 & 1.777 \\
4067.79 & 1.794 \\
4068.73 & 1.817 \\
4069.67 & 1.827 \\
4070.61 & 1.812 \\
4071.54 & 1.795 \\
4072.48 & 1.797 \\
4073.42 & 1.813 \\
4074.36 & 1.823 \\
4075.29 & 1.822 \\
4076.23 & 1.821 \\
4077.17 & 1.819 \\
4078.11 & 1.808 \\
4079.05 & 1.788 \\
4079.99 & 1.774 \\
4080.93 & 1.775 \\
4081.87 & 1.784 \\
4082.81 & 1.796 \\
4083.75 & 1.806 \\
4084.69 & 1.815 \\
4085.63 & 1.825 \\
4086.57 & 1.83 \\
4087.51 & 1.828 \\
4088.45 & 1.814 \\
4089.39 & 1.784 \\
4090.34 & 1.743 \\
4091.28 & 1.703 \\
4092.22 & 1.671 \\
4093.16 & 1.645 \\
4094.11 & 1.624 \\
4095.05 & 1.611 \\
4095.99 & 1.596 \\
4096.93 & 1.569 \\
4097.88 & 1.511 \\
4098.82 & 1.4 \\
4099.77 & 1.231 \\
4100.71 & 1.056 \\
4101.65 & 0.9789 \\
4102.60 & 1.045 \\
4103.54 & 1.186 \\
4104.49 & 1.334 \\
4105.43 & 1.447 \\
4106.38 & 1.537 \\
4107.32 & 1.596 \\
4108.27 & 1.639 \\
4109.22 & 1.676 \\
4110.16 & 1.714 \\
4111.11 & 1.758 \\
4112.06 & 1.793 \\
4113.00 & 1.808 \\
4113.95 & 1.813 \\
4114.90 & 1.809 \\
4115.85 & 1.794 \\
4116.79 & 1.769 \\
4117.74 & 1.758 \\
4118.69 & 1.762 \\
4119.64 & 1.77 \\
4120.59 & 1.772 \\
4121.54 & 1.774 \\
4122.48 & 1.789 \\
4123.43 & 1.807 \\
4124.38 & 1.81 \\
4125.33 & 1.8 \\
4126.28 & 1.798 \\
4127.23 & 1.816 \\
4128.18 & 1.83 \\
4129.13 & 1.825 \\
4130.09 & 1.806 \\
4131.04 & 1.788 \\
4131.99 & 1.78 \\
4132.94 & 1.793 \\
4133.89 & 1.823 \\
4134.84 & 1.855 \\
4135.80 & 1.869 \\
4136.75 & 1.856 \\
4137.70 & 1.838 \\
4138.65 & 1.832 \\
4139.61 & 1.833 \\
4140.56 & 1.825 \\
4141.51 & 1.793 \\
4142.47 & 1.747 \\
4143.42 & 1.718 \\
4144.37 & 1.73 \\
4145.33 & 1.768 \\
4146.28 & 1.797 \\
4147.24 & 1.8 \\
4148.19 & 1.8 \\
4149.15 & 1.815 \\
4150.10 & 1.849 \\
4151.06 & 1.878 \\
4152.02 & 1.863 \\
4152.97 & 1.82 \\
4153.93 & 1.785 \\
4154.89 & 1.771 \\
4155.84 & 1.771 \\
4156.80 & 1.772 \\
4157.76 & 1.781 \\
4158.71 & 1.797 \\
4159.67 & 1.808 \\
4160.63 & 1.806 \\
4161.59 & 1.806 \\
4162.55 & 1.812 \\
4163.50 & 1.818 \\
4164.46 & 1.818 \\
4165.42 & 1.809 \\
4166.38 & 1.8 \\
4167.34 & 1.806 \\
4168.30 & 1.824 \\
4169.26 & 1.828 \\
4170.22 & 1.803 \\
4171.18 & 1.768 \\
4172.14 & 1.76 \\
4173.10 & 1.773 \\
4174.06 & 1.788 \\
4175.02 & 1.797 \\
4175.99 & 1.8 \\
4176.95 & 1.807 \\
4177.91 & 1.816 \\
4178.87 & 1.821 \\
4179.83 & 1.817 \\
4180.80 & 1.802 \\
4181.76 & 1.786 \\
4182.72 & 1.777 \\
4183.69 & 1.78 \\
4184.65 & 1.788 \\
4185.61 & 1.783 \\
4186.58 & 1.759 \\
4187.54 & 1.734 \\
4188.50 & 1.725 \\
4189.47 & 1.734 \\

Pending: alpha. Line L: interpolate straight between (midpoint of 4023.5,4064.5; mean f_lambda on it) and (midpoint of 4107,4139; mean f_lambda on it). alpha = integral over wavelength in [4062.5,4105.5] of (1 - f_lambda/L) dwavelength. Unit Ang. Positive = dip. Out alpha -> 3.2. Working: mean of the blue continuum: 1.81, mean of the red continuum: 1.79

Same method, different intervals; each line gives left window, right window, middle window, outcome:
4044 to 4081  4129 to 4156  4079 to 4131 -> 3.9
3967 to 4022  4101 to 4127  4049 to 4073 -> -2.2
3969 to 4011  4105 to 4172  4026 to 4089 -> -3.2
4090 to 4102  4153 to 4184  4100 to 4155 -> -3.2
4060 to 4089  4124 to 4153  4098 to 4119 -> 3.1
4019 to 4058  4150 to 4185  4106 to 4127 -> 0.6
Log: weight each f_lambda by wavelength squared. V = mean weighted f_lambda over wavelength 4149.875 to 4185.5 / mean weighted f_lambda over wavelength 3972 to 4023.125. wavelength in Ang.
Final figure 1.1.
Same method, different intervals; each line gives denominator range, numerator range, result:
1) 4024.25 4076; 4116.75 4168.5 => 1.04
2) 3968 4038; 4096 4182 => 1.08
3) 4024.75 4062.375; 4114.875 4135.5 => 1.03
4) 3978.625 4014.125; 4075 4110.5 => 0.94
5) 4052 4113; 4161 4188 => 1.11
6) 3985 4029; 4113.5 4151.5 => 1.06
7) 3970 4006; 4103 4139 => 1.11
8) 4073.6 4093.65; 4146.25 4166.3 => 1.05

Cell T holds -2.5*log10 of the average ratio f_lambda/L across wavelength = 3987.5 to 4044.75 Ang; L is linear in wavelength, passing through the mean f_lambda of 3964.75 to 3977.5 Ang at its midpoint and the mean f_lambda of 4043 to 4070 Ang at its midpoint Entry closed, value -0.23 mag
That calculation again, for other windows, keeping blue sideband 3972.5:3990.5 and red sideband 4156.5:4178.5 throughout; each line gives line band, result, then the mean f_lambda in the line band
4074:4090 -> -0.04 mag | 1.81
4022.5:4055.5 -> -0.07 mag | 1.82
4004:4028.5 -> -0.09 mag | 1.83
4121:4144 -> -0.02 mag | 1.81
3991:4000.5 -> -0.07 mag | 1.79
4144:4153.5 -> -0.02 mag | 1.81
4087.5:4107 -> 0.18 mag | 1.48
